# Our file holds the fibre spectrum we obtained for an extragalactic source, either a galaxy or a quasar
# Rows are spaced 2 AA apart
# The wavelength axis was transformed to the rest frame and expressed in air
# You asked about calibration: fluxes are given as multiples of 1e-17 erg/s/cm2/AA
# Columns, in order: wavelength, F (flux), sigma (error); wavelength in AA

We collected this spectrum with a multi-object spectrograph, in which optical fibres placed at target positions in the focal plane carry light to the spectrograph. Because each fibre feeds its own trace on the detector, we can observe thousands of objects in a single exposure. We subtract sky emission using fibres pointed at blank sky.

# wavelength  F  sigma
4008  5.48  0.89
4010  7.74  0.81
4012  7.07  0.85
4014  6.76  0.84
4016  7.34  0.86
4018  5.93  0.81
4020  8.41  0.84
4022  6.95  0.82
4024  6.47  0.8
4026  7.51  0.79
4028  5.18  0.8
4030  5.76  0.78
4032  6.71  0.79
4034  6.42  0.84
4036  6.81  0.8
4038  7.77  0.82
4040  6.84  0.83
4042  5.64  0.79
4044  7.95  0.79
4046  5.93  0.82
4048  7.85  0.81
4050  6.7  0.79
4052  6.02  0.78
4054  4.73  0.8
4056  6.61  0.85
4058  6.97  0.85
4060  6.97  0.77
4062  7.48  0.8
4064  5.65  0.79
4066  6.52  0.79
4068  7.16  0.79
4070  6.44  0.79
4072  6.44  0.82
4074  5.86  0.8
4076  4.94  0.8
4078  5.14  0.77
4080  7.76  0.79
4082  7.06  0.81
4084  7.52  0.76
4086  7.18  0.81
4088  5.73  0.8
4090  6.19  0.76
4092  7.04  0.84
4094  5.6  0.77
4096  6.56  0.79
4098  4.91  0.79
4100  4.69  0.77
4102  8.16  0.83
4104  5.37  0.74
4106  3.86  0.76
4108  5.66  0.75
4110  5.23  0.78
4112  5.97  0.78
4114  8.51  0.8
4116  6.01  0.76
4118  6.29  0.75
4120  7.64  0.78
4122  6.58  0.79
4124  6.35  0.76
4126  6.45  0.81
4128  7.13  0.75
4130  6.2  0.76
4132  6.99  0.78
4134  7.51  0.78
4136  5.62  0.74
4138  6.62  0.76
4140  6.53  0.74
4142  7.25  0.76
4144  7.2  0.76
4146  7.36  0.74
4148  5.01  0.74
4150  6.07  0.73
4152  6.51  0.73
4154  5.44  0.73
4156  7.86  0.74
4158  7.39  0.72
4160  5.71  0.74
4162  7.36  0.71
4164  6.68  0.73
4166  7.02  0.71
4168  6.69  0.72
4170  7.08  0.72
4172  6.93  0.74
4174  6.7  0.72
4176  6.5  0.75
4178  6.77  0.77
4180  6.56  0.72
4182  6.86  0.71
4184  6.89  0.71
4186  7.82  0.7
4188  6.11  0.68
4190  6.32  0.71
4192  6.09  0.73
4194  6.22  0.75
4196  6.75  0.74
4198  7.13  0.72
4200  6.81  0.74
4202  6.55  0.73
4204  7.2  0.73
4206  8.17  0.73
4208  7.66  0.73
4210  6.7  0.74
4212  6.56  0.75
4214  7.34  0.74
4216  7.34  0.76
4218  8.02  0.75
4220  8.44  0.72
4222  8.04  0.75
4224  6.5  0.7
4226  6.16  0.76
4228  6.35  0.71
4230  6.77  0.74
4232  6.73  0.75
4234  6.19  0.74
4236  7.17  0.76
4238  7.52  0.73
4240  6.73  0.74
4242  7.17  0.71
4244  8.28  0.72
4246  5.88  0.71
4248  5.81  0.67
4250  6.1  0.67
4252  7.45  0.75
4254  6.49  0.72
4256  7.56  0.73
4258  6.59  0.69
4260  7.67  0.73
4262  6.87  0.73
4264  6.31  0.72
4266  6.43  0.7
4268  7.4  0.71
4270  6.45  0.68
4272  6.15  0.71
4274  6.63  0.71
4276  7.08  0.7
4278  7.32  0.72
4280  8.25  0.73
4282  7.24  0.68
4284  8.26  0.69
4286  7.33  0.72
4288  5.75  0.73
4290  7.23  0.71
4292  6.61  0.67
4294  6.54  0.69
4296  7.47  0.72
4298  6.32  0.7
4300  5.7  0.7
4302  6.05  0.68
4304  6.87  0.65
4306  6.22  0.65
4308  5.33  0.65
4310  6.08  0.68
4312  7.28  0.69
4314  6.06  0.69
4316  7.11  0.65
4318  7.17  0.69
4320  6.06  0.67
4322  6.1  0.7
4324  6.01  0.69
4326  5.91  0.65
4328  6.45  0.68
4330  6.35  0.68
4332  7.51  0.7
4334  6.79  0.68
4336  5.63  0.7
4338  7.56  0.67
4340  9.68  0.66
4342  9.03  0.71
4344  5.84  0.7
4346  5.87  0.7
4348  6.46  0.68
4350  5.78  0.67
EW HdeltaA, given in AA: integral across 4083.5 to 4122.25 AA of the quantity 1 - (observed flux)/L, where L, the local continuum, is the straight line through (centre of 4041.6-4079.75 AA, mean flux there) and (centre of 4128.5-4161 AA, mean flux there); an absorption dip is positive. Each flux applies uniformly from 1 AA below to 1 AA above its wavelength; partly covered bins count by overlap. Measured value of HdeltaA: 1.71 AA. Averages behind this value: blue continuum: 6.41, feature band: 6.21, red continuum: 6.59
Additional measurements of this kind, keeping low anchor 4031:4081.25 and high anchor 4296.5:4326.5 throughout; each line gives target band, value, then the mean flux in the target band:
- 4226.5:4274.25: -3.08 AA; 6.78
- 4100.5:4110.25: 1.28 AA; 5.64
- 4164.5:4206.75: -2.55 AA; 6.81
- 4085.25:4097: 0.25 AA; 6.37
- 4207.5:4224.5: -2.72 AA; 7.42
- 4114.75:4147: -1.38 AA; 6.75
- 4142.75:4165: -0.54 AA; 6.61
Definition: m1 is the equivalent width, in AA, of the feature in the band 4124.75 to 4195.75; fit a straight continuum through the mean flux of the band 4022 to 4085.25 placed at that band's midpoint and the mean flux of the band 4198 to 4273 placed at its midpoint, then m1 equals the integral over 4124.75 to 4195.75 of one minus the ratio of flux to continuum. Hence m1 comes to 1.28 AA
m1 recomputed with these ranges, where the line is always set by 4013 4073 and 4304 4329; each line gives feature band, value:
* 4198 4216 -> -1.9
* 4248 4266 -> -1.1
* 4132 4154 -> 0.0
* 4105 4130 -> 1.0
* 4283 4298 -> -1.4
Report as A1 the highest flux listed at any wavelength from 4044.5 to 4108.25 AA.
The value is 8.16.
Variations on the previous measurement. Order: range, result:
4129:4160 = 7.86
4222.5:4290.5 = 8.28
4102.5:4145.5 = 8.51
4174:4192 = 7.82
